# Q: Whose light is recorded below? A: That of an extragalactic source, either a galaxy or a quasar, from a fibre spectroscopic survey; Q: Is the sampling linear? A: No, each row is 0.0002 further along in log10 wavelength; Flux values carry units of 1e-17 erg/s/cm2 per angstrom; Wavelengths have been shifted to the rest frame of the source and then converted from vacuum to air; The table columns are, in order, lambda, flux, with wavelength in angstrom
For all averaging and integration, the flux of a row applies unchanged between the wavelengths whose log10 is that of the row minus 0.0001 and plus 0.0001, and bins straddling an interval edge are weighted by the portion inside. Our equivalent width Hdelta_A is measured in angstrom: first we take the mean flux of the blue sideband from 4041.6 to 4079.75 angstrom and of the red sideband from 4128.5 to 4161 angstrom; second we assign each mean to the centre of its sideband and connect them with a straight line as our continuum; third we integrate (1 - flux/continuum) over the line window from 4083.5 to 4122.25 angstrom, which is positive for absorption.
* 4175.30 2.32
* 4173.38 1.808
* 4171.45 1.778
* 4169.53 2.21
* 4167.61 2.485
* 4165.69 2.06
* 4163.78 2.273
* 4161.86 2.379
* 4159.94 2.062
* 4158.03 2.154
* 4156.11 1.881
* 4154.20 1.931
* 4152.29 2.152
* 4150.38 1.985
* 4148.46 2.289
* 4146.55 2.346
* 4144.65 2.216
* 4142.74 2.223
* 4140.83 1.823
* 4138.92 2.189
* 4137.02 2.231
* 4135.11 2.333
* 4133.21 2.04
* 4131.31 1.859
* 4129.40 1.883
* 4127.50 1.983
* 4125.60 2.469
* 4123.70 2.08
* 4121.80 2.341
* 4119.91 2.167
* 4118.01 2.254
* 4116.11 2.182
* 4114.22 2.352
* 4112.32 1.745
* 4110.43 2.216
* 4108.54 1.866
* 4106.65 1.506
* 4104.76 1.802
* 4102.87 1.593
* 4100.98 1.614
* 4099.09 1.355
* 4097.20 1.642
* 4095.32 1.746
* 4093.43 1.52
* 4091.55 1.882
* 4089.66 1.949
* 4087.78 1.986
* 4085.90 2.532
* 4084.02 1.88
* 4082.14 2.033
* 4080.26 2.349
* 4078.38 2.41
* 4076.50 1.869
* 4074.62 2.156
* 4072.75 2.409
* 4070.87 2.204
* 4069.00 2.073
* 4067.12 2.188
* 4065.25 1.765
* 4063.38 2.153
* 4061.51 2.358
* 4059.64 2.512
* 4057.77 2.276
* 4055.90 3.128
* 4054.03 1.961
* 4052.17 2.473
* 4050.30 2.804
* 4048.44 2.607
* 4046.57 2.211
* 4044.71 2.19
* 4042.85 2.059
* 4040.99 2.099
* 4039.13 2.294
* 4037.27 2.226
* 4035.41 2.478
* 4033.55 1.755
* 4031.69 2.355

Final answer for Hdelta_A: 5.0 angstrom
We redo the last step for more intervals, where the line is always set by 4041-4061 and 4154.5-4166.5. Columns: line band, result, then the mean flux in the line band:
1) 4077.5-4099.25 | 3.3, 1.96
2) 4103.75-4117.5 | 1.8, 1.96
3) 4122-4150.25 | 0.6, 2.14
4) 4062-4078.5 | 1.6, 2.13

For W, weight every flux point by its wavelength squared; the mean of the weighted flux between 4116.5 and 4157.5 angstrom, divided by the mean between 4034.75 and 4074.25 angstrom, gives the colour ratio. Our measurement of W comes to 1.0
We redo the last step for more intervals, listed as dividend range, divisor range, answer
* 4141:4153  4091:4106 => 1.36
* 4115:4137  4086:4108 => 1.26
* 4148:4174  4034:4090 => 0.98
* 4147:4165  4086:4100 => 1.24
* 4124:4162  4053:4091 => 0.99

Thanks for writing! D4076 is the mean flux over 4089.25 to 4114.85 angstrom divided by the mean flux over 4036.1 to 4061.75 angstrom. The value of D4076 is 0.74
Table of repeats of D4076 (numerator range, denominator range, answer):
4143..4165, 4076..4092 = 1.02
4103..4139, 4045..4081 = 0.90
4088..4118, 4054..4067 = 0.78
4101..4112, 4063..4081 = 0.83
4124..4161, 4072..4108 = 1.11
